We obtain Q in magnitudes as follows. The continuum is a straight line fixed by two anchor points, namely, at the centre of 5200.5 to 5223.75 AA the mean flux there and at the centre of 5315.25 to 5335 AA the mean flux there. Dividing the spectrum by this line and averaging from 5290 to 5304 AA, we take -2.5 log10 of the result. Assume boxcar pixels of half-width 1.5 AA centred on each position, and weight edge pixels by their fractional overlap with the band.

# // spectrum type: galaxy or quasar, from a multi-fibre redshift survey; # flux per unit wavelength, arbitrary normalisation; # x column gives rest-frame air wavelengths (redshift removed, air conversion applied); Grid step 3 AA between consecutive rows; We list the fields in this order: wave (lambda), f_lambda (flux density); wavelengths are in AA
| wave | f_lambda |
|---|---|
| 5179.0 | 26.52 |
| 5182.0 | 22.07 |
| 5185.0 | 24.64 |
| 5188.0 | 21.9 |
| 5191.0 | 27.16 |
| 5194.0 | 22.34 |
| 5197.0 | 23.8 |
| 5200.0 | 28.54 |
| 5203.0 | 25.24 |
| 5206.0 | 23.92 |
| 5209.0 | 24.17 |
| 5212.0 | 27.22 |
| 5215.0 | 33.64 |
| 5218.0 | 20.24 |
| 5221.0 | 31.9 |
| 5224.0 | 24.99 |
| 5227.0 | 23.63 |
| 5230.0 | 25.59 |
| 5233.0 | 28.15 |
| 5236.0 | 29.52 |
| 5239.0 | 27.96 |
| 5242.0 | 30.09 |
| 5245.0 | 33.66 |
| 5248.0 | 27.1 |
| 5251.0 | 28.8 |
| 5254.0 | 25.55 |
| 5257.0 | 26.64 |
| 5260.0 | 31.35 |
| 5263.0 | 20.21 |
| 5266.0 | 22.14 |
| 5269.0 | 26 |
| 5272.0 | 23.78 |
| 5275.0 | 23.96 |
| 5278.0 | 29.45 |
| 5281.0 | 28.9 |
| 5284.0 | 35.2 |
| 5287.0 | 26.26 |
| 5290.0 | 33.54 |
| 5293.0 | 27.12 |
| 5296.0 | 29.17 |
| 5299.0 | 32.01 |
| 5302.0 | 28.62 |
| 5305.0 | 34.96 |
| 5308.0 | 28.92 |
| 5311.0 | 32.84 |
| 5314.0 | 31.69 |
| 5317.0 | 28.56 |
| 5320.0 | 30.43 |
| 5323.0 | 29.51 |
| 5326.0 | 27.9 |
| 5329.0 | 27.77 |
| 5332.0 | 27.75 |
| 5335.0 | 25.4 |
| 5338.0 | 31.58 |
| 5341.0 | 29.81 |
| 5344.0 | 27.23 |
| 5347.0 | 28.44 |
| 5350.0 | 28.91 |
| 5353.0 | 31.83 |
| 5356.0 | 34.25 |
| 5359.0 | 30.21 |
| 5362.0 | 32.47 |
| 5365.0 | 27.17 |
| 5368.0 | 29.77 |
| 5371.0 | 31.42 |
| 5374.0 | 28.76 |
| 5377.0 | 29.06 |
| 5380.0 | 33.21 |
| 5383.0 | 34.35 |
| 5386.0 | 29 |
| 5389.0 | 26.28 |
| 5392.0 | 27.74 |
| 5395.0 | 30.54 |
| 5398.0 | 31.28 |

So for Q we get -0.07 mag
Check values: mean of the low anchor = 26.6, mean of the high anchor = 28.4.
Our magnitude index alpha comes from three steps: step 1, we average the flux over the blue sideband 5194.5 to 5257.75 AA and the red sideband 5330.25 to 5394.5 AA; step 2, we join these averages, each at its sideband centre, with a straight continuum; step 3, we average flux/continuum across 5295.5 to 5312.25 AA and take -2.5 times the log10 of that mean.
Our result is -0.09 mag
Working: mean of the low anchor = 27.1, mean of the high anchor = 29.7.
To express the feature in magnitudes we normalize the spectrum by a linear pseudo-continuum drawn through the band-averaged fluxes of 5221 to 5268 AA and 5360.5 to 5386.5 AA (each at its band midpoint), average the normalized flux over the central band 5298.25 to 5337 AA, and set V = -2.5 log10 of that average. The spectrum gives -0.02 mag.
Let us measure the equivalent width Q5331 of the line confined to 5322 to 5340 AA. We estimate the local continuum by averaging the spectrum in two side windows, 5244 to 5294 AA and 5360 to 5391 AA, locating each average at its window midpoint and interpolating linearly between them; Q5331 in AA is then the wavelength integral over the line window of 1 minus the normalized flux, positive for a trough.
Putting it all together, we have 0.4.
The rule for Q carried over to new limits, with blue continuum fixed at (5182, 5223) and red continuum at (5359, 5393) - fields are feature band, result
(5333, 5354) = 0.009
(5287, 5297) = -0.060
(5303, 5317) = -0.119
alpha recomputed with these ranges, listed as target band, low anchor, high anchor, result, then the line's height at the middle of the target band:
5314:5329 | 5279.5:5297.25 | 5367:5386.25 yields 0.04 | 30.4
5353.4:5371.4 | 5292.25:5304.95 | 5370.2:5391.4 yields -0.03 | 30.1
